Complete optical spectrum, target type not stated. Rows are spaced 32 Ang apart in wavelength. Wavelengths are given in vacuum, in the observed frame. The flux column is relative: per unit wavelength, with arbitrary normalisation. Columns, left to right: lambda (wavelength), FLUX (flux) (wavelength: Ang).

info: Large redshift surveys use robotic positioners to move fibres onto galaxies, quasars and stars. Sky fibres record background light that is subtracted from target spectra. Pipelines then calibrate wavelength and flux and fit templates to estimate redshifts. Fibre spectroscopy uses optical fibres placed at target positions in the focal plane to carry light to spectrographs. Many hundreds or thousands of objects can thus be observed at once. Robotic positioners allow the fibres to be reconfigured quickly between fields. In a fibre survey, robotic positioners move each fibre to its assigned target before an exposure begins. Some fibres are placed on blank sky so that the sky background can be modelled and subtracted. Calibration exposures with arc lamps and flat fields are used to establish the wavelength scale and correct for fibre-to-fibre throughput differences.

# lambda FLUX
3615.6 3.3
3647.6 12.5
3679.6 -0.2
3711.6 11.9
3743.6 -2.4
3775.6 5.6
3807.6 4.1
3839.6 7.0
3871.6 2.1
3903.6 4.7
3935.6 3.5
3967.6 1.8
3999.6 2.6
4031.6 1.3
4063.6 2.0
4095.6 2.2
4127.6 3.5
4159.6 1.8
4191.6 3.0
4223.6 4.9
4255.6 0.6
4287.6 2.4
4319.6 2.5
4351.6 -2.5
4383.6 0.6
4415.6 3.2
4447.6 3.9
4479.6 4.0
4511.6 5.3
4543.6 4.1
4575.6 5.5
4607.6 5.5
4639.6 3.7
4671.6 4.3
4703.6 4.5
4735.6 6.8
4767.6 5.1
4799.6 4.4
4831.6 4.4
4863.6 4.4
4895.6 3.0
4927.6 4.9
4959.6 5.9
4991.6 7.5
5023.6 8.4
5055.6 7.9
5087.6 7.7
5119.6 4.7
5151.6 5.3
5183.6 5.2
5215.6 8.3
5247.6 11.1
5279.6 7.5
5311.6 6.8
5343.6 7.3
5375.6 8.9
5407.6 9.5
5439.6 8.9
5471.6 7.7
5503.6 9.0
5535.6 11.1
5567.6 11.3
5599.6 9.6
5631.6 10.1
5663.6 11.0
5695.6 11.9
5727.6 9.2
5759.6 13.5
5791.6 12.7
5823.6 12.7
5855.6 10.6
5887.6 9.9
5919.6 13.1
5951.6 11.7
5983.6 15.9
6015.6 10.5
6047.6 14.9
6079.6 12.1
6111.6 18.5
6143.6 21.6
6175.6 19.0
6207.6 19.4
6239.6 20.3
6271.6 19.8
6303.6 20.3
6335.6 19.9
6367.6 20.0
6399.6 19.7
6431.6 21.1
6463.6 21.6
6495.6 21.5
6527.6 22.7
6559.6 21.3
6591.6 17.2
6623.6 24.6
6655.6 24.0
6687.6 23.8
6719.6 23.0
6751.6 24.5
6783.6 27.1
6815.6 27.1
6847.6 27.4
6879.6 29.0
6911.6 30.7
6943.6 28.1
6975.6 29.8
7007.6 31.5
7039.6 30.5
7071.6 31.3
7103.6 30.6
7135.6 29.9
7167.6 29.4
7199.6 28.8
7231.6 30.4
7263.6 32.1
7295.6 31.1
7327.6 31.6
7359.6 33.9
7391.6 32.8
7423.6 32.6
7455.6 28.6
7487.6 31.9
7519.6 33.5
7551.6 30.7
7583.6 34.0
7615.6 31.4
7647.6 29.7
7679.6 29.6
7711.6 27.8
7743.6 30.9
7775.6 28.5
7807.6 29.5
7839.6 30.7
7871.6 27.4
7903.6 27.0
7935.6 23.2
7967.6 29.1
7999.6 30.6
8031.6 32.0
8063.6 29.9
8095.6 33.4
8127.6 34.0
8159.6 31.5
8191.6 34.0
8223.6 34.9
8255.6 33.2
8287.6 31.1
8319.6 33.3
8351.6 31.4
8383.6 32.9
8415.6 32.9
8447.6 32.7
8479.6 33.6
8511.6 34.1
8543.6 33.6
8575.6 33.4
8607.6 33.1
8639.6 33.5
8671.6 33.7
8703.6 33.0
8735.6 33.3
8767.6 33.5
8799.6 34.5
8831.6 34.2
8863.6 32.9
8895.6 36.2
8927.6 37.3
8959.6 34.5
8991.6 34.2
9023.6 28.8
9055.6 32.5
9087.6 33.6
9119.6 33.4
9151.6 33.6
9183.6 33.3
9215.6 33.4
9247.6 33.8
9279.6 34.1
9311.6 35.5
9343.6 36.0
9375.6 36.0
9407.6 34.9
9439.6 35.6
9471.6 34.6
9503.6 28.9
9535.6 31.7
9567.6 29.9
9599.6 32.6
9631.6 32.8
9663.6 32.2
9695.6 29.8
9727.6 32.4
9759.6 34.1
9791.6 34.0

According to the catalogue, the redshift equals 0.531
